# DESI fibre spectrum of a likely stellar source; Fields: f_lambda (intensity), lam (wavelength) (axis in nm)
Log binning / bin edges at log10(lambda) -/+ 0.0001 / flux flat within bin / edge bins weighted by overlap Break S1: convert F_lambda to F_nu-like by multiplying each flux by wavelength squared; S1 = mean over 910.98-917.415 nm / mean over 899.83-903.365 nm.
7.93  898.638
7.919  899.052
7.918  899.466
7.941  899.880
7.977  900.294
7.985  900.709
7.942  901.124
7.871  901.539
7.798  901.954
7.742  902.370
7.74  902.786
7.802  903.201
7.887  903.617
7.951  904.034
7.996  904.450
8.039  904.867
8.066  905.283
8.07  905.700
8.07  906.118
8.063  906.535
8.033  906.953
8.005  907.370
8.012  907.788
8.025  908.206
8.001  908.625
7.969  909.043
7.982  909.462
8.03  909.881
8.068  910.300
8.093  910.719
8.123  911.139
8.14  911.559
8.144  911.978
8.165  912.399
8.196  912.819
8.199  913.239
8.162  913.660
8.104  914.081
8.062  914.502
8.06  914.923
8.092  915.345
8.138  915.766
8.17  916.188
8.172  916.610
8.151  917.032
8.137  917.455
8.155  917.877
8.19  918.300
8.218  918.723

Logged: 1.1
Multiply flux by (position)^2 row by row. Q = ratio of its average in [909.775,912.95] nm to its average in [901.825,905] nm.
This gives 1.05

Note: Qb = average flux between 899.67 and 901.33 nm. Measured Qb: 7.96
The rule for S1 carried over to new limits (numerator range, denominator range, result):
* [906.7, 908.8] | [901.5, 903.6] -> 1.04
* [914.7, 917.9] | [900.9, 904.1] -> 1.07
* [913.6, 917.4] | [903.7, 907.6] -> 1.03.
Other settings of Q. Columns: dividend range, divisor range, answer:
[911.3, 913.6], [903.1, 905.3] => 1.05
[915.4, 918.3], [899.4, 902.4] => 1.07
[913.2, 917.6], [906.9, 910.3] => 1.03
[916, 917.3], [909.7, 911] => 1.03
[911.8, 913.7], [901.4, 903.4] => 1.07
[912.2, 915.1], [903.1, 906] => 1.04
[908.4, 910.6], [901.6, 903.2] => 1.05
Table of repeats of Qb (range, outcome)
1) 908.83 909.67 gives 7.98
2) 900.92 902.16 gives 7.87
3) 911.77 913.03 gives 8.17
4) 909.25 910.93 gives 8.04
